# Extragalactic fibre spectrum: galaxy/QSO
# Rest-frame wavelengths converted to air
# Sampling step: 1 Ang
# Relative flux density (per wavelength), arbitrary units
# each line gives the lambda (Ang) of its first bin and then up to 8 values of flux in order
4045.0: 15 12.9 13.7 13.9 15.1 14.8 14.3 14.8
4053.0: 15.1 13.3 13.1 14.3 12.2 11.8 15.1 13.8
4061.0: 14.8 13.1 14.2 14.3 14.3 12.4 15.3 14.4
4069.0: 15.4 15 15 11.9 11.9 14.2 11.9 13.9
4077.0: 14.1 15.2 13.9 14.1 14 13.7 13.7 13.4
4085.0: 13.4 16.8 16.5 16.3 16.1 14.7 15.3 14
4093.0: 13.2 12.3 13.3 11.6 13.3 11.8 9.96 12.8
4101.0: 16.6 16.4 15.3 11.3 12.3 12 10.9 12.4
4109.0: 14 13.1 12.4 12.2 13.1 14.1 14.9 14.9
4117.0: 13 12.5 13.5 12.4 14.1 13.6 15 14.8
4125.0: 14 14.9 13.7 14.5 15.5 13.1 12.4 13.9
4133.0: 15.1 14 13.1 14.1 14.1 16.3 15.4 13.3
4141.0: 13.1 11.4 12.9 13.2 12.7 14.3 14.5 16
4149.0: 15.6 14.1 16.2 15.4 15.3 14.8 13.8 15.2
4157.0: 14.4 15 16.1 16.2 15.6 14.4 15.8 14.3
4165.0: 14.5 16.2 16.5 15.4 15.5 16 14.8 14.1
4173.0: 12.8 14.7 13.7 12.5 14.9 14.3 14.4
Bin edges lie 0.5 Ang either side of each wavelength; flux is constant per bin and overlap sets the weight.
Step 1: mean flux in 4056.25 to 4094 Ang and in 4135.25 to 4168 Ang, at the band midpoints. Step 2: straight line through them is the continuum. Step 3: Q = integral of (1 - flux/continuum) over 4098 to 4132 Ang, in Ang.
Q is 2.2 Ang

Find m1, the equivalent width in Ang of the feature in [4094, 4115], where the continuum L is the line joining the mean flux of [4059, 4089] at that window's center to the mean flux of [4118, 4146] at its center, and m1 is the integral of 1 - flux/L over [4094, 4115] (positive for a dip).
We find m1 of 1.6 Ang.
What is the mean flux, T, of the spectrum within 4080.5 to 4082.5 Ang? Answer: 13.8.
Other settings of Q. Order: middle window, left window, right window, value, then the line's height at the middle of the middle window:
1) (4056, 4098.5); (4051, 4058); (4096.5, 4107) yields -1.77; 13.4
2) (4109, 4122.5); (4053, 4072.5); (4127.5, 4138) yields 0.63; 14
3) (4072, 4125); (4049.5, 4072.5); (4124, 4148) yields 1.32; 14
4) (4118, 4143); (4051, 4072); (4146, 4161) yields 1.62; 14.9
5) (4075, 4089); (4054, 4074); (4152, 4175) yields -0.47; 14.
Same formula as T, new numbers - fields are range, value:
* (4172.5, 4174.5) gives 13.8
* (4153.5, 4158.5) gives 14.6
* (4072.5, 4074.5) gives 13.1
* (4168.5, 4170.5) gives 15.8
